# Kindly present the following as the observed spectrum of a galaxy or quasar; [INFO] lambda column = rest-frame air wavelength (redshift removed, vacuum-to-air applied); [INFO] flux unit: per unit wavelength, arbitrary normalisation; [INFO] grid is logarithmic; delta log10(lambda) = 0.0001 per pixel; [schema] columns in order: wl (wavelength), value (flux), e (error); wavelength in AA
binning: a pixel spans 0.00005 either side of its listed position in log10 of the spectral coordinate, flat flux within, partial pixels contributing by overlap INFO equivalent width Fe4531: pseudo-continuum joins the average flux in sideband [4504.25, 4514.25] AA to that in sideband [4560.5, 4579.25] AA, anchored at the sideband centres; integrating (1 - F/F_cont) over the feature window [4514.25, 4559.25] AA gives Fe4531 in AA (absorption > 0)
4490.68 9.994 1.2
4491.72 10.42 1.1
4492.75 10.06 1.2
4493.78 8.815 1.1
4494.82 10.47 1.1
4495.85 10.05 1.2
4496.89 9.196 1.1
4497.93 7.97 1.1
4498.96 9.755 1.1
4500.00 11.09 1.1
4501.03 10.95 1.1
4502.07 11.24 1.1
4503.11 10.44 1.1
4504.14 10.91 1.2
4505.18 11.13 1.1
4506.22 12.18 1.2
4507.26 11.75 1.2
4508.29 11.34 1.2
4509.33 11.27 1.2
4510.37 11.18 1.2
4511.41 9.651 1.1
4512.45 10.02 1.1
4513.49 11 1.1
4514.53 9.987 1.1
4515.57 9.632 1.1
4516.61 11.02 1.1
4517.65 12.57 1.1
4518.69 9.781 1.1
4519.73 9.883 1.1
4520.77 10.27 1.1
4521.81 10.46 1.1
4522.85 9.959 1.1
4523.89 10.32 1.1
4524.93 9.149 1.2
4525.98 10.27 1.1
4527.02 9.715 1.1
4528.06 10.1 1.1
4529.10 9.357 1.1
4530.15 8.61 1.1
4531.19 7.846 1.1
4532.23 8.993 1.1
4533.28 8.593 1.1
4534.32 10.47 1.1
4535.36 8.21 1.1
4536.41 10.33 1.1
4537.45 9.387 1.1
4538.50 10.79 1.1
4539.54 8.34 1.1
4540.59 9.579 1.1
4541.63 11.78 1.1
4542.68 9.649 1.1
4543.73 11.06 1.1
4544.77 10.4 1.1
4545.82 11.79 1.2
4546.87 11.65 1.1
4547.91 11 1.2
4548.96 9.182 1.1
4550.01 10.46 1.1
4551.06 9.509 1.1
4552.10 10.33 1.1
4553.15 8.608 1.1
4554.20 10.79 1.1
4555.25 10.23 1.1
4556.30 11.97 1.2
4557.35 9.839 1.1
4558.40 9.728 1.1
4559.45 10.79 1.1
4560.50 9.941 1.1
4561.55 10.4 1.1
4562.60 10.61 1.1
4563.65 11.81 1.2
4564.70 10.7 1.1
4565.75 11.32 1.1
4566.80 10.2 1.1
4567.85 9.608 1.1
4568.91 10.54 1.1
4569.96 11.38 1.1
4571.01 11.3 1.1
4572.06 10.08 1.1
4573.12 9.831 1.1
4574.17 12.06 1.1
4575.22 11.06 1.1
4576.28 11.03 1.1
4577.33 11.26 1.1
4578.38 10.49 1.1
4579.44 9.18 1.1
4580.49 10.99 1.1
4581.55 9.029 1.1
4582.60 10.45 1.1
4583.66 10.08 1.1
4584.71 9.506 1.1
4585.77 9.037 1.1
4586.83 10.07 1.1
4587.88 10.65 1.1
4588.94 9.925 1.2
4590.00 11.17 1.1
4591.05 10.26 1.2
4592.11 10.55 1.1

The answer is 3.5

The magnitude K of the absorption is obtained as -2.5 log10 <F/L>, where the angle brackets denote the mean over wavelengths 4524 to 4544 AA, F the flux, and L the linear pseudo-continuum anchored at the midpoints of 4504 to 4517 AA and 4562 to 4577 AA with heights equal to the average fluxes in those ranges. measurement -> 0.13 mag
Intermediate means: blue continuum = 10.8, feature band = 9.59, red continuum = 10.8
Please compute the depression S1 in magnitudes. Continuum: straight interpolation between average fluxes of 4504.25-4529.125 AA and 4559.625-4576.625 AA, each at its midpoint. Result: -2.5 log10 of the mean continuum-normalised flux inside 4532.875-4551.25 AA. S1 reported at 0.05 mag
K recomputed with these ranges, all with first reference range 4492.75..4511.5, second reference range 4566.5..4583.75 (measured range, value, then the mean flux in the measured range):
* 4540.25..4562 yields 0.01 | 10.4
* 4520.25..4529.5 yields 0.06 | 9.97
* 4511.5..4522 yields 0.01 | 10.4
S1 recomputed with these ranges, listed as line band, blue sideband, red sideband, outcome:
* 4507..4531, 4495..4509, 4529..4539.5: -0.041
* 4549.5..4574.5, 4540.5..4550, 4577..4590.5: -0.004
